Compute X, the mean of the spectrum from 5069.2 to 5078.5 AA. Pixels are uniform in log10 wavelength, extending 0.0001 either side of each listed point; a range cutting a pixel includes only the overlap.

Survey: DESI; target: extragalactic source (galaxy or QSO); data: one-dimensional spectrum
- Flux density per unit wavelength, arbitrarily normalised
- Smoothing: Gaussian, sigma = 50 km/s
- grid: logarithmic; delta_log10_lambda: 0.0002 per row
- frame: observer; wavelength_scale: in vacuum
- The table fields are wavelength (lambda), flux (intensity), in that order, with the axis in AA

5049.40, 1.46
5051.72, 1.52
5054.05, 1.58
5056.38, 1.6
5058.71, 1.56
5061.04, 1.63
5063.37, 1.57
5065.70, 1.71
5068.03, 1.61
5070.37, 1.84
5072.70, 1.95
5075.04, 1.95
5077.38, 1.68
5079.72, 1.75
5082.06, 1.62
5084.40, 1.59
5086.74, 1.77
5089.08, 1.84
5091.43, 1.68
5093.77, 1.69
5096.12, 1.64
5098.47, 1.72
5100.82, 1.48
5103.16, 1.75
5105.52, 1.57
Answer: 1.86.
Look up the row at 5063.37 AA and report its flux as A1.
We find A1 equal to 1.57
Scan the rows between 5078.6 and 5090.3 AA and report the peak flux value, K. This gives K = 1.84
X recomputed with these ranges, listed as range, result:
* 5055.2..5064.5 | 1.59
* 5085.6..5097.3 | 1.72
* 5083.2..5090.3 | 1.73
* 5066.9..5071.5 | 1.72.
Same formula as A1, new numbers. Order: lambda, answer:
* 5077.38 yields 1.68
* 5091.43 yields 1.68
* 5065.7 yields 1.71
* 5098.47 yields 1.72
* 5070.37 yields 1.84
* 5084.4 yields 1.59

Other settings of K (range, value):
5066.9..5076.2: 1.95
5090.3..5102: 1.72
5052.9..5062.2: 1.63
